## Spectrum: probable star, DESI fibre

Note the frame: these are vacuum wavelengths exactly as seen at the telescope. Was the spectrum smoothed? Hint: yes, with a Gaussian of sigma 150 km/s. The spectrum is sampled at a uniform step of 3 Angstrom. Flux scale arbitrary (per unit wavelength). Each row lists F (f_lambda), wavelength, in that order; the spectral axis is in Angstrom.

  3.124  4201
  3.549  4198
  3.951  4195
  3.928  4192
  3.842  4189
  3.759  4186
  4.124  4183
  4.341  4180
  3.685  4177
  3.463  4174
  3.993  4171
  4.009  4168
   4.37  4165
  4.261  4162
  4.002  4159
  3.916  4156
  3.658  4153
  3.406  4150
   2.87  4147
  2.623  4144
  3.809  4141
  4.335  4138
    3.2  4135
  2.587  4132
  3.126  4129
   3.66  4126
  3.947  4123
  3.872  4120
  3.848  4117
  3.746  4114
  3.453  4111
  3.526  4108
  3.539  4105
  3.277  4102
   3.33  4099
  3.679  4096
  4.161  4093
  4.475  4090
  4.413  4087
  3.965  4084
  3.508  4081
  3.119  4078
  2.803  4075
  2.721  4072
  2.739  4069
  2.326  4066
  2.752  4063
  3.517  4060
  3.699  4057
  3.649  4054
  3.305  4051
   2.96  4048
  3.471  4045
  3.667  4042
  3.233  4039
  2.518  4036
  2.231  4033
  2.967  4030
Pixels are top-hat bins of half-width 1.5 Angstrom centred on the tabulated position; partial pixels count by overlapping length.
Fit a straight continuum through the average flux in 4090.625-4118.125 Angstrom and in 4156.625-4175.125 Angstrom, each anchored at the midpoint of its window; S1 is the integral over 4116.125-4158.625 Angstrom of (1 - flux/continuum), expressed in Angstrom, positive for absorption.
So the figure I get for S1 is 3.8 Angstrom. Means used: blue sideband 3.64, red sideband 4.02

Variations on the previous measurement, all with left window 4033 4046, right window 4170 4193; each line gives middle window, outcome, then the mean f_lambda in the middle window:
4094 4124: -1.19 Angstrom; 3.63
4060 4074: 2.22 Angstrom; 2.74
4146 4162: 0.35 Angstrom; 3.66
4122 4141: 0.64 Angstrom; 3.49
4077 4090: -1.99 Angstrom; 3.86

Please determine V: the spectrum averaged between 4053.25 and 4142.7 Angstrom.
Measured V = 3.49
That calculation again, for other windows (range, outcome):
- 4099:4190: 3.67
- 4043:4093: 3.37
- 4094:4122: 3.6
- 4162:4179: 3.95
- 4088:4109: 3.73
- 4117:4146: 3.47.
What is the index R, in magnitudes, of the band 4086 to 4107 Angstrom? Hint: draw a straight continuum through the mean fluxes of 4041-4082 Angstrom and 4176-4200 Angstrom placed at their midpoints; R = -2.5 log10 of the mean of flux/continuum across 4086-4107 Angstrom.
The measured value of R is -0.14 mag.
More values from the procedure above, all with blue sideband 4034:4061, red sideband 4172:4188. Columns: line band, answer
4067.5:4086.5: 0.08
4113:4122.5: -0.07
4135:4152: 0.10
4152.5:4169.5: -0.07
